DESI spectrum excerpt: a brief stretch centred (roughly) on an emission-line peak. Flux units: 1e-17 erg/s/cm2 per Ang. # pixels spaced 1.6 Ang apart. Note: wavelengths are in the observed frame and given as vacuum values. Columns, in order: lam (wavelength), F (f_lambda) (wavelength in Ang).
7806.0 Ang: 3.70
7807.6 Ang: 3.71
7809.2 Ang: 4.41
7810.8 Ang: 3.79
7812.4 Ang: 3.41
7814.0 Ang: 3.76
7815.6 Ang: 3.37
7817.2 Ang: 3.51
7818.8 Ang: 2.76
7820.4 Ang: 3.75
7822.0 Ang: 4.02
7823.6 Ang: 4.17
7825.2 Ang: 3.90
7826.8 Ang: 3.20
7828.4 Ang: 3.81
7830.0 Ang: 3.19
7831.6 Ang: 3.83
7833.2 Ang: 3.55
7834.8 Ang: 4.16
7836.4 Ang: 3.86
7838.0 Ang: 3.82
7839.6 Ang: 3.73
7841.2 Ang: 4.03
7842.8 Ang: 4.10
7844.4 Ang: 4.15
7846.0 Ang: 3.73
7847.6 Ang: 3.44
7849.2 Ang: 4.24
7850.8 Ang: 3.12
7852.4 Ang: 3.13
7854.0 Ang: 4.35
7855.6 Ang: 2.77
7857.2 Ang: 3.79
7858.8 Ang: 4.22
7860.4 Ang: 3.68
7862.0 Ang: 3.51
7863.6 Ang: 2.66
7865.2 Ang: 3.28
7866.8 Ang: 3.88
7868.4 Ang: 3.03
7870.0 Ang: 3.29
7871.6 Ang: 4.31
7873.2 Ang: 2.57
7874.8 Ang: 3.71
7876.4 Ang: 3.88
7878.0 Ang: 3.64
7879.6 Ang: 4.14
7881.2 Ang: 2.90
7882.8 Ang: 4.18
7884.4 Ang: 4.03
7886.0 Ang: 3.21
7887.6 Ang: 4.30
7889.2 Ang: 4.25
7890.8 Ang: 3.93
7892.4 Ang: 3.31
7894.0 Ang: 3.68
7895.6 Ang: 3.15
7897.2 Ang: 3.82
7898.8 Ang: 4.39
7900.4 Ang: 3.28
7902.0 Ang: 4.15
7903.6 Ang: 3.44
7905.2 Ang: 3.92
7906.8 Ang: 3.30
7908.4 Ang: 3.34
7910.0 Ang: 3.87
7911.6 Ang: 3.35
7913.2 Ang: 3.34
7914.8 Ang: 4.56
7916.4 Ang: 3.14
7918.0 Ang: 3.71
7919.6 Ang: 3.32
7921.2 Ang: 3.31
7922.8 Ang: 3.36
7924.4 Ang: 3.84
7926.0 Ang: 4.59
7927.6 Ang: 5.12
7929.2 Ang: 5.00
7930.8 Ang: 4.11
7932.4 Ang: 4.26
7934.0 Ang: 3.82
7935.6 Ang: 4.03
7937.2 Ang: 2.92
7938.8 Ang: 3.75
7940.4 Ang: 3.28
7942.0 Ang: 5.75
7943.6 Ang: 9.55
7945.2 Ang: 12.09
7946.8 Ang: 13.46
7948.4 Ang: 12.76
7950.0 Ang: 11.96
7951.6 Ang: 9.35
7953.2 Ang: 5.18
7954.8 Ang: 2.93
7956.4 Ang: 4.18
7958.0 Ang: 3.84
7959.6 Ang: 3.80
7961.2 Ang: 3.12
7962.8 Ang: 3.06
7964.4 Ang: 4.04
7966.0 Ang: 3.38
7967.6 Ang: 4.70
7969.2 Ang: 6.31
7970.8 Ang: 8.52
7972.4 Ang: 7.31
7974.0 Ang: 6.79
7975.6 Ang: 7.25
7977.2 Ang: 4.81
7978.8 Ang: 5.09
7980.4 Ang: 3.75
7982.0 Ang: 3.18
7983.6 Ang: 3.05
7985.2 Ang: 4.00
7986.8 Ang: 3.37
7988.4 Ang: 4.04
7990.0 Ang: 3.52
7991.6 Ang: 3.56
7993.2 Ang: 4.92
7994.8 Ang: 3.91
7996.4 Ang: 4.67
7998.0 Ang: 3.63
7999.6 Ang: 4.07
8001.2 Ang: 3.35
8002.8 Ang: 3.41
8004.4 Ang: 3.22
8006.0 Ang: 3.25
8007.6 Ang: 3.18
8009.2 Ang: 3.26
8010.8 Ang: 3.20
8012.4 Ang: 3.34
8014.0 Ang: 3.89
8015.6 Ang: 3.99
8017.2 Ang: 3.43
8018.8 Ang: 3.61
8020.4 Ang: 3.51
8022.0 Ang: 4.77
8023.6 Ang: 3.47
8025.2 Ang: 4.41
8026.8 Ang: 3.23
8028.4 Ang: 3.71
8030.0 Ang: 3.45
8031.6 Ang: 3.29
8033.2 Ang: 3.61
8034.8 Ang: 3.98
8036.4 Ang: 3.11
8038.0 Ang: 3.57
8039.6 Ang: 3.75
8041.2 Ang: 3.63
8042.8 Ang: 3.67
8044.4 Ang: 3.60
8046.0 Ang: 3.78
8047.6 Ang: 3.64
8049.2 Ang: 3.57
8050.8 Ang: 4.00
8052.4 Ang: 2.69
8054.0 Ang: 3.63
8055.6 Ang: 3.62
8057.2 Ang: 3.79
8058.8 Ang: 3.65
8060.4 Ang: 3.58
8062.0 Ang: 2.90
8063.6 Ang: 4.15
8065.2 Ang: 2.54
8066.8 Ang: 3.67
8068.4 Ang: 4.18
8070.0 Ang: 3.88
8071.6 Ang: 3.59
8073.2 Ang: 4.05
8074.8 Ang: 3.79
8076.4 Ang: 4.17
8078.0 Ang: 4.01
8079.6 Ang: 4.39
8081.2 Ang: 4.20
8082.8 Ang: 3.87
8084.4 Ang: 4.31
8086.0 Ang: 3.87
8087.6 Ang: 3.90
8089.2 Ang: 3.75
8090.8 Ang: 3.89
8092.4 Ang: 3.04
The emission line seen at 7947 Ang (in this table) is H-alpha 6563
